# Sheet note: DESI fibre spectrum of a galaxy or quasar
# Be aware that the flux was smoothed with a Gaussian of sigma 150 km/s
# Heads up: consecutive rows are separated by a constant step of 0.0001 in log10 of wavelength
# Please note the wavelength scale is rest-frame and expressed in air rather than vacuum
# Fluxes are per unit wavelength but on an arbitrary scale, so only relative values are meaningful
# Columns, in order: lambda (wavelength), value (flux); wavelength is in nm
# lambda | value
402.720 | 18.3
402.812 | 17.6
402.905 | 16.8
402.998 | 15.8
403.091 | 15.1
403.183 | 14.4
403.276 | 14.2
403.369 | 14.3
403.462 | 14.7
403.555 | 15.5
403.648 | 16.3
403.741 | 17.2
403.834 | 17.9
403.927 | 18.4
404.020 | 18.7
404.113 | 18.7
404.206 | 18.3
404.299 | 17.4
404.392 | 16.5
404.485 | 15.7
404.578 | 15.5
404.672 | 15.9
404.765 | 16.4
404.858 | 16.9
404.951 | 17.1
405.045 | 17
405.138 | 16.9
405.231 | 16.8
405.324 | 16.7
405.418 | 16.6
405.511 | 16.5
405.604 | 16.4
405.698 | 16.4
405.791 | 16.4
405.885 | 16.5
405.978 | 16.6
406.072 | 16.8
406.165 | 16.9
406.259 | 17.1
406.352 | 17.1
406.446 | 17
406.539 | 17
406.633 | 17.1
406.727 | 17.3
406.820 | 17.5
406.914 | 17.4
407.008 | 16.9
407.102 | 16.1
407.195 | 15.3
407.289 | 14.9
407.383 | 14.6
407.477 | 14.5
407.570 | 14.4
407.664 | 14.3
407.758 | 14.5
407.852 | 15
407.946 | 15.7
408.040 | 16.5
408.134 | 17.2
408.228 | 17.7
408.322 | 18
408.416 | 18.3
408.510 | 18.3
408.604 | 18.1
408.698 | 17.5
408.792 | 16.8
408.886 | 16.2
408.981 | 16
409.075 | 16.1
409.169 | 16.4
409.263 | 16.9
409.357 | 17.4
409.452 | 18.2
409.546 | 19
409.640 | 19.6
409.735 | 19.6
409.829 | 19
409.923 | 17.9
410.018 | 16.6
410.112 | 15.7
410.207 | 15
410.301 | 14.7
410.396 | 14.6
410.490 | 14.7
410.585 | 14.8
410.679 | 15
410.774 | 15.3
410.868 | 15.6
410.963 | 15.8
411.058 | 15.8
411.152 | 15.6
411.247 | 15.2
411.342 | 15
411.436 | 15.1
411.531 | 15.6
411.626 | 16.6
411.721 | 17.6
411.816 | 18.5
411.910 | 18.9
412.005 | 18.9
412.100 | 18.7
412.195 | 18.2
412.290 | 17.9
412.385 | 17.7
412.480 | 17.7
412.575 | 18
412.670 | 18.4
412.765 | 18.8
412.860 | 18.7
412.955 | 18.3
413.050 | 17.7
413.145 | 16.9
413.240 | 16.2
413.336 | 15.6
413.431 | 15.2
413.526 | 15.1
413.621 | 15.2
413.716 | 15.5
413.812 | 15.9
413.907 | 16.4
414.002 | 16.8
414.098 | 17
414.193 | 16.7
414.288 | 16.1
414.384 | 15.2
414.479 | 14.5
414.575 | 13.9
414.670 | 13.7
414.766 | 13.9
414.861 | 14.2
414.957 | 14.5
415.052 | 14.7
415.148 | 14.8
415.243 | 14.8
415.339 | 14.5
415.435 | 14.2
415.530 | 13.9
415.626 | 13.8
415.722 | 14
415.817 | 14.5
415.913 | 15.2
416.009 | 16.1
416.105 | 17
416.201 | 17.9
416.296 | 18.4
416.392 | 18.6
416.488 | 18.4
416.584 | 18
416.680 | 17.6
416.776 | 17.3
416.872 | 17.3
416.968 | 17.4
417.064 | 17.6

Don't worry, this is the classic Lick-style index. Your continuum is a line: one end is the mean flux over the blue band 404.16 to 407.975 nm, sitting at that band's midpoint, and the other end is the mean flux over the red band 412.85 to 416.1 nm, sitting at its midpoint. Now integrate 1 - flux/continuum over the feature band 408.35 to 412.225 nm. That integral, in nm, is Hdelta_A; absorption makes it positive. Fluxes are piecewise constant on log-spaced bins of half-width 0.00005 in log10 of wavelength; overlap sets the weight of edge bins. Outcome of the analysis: -0.23 nm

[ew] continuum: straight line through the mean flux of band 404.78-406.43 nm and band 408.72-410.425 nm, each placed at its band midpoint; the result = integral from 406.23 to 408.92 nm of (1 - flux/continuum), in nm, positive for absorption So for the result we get 0.06 nm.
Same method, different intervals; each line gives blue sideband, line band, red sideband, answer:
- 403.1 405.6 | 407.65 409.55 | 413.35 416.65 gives -0.08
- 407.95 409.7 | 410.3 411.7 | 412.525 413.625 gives 0.15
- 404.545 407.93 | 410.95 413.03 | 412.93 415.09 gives -0.21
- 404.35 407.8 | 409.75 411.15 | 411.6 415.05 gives 0.06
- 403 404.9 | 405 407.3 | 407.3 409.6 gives -0.03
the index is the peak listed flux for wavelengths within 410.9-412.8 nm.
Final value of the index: 18.9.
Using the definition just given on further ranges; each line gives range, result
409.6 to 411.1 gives 19.6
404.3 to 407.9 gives 17.5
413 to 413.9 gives 17.7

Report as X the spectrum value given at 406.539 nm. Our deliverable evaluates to 17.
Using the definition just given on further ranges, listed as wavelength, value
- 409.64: 19.6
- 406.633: 17.1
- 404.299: 17.4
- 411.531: 15.6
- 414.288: 16.1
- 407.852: 15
